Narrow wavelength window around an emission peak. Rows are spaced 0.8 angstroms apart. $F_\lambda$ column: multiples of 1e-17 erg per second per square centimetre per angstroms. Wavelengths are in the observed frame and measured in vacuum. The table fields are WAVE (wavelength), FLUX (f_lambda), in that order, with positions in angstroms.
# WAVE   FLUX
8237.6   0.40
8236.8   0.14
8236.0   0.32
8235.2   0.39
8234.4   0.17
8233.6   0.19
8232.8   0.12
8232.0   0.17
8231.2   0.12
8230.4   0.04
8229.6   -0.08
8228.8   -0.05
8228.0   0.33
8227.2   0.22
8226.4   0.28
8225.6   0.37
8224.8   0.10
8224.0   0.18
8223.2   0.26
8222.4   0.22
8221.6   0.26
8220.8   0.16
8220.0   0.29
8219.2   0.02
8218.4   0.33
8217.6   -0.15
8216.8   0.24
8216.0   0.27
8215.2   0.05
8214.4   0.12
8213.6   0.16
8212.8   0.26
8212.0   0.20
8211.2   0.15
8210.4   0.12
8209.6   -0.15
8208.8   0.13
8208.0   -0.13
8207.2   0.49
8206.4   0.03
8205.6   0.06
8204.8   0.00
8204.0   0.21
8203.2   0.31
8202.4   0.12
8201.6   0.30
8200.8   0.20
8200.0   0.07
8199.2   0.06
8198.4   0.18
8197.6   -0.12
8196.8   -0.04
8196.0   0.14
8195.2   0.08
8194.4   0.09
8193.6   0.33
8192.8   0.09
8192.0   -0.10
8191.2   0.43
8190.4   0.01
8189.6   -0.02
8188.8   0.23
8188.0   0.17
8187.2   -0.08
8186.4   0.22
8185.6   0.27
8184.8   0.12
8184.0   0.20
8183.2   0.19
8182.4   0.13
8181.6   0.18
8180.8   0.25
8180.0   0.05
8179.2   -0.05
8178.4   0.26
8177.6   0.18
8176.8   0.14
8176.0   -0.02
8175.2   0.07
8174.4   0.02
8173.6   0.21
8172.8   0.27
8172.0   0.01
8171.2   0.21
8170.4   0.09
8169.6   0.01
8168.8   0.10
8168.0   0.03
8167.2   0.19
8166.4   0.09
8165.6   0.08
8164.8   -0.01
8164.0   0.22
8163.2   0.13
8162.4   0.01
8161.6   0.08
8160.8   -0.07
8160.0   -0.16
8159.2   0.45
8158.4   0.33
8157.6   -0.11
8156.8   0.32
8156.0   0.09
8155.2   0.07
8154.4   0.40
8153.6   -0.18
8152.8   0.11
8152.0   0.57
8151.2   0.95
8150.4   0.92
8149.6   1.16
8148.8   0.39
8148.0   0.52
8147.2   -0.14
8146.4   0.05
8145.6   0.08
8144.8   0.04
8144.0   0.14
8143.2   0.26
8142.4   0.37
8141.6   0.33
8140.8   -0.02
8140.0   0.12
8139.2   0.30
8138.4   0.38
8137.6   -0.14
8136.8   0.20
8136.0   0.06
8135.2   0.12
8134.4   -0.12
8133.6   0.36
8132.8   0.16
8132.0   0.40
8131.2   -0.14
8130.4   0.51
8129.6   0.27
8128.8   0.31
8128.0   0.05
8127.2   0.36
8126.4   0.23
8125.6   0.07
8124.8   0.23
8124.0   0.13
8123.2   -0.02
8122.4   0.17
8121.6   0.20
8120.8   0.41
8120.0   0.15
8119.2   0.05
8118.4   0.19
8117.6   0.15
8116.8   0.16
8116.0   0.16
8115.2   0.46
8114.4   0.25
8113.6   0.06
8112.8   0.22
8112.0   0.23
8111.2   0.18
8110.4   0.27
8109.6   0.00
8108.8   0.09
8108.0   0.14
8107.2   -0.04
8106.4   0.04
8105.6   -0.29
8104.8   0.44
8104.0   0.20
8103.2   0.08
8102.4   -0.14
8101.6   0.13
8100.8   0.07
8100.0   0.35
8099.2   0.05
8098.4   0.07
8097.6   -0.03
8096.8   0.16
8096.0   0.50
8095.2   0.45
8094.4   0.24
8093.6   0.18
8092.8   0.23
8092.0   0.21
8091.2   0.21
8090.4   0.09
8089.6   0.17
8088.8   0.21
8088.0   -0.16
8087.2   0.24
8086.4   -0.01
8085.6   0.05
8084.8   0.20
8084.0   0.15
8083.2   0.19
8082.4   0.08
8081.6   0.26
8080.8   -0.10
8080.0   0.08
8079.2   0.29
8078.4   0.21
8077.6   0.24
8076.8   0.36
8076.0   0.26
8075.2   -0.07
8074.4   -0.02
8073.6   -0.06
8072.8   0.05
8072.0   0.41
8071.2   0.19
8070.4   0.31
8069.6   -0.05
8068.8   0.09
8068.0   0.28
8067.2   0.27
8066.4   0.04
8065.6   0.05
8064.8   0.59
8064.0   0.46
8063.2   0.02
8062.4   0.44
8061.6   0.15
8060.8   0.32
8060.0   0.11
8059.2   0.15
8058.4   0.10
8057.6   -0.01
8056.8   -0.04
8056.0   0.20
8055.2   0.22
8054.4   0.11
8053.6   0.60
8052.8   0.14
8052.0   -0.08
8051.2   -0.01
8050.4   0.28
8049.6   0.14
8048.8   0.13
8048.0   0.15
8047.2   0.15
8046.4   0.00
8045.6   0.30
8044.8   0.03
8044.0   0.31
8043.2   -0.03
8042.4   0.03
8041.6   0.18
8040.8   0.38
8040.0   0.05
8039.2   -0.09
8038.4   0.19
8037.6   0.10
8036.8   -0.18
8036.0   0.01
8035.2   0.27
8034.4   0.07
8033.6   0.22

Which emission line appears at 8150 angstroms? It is Hgamma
